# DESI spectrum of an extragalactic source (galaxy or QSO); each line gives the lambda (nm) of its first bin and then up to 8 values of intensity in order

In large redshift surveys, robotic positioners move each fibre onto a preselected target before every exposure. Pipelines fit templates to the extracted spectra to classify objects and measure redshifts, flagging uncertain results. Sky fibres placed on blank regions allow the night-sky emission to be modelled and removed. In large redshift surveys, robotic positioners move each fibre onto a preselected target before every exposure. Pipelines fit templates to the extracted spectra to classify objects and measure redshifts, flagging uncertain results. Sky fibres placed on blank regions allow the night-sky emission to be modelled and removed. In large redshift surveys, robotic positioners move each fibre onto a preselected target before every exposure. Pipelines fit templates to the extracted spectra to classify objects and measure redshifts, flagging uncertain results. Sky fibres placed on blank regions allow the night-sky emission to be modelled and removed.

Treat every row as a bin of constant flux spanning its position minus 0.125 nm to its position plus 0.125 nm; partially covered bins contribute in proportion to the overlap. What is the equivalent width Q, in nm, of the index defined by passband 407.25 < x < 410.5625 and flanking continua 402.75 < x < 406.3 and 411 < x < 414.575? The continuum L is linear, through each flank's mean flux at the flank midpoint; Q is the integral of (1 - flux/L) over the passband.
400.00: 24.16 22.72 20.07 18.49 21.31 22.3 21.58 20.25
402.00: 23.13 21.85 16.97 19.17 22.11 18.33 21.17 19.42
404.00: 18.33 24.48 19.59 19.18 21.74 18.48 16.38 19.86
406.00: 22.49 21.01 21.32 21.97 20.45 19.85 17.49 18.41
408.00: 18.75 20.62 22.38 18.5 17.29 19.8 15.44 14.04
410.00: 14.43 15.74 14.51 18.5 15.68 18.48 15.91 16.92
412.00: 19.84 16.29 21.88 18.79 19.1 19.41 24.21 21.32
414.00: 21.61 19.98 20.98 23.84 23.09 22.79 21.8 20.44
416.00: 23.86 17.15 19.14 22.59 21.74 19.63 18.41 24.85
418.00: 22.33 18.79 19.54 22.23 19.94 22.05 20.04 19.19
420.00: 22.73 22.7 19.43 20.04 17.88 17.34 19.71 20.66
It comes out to 0.36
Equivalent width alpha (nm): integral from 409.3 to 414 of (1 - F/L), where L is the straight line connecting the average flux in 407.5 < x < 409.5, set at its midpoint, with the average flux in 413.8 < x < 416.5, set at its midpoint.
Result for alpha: 0.53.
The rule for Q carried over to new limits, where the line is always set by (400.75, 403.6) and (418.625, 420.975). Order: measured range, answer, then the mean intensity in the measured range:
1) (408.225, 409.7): 0.15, 18.6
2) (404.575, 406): 0.08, 19.4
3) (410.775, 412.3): 0.25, 17.3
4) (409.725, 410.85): 0.28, 15.5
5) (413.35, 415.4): -0.14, 22.2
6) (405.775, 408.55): 0.04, 20.4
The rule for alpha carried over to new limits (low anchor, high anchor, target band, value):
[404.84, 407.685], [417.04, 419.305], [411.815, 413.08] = 0.09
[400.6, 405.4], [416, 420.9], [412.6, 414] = 0.00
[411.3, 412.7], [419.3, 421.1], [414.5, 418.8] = -0.41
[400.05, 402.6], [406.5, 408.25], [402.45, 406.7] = 0.04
